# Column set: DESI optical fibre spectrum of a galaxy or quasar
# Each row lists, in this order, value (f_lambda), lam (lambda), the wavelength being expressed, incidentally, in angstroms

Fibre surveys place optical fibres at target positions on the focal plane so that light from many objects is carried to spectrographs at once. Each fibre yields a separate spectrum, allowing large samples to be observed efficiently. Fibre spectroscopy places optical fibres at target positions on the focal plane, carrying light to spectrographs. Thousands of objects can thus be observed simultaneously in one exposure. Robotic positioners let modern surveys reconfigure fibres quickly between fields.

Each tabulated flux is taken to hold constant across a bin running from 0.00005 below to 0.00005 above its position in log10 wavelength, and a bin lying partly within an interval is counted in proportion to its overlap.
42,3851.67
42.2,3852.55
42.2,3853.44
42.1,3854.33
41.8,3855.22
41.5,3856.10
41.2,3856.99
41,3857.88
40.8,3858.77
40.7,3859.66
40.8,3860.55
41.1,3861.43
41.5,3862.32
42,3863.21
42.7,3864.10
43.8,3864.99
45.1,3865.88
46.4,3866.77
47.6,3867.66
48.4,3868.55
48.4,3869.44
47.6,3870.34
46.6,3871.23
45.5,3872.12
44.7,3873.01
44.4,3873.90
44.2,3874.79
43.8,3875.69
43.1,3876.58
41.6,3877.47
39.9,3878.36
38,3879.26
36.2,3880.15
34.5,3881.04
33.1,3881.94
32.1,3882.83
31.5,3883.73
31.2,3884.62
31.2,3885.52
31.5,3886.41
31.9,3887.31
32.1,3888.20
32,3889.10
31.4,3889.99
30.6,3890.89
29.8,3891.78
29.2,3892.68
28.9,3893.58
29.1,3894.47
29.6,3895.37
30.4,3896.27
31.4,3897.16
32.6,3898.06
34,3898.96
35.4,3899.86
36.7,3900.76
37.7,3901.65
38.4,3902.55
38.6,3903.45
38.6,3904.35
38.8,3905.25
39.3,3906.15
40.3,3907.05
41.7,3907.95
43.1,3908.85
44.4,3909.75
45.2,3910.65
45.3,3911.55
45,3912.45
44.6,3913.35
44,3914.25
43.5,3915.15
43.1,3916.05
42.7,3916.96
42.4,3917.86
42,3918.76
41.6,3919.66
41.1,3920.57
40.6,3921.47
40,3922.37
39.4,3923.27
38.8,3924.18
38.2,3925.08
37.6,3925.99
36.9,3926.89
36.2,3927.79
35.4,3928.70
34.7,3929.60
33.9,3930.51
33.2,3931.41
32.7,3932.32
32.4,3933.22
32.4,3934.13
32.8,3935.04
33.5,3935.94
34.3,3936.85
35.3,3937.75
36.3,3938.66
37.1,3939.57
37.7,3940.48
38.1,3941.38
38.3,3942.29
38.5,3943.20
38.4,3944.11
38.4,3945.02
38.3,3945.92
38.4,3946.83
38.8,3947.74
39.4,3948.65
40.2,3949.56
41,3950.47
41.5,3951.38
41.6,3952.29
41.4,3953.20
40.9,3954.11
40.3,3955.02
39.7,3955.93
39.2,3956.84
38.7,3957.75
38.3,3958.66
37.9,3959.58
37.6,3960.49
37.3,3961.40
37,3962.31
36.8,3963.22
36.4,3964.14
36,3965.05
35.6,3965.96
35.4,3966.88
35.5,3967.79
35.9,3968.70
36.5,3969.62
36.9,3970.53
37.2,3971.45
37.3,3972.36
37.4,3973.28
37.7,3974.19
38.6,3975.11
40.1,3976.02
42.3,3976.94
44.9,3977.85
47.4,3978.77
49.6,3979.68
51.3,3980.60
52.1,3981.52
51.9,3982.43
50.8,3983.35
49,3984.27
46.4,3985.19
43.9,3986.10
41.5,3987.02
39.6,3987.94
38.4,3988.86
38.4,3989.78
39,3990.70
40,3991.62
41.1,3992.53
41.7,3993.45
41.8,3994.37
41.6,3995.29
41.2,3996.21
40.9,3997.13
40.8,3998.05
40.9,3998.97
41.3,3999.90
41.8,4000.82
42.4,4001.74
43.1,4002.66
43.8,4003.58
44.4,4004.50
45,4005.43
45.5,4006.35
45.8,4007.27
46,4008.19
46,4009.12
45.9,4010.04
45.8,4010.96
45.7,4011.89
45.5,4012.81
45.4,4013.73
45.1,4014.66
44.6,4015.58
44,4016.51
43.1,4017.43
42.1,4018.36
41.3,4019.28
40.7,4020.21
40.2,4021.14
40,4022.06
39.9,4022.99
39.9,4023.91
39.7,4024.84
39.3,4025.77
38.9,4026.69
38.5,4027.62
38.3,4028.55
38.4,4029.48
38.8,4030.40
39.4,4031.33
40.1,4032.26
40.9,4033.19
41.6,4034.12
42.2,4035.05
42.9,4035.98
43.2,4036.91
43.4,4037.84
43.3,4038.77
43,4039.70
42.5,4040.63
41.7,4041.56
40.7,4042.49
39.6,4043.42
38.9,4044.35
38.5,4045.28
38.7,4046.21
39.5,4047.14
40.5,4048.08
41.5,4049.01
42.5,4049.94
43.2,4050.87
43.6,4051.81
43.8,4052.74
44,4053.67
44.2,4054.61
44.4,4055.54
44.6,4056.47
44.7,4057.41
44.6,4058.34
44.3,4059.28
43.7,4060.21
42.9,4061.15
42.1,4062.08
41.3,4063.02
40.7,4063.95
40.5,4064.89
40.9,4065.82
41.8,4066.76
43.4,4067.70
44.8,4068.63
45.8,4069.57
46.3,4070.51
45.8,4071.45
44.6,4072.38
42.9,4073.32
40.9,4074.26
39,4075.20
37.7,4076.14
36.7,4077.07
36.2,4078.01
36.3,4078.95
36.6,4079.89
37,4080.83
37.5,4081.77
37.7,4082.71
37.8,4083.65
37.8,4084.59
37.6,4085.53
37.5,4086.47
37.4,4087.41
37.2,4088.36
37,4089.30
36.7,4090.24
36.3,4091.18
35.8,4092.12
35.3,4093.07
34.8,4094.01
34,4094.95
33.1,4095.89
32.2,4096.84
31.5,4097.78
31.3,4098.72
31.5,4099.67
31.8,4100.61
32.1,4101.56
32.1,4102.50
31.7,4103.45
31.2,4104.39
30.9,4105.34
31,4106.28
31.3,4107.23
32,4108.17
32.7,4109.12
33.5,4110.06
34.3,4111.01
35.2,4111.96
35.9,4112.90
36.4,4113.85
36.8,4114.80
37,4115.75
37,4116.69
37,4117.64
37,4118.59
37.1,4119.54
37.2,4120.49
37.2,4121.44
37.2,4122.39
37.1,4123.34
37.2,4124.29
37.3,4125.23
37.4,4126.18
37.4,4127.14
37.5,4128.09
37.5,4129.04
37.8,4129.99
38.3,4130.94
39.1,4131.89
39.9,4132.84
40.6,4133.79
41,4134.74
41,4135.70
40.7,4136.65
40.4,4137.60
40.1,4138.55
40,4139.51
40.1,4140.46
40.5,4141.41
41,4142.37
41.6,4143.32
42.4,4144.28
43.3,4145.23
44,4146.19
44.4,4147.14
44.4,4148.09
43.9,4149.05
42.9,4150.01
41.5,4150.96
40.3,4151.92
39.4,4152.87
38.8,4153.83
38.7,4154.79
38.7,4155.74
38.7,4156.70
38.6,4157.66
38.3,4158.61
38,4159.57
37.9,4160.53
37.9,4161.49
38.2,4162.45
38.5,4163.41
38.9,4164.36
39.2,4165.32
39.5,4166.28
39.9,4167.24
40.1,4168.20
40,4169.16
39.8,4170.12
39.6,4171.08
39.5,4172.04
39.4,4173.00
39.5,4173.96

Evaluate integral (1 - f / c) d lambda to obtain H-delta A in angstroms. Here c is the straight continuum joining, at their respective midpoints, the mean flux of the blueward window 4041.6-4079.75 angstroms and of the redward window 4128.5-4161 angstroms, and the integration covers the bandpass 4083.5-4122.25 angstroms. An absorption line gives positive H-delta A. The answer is 6.0 angstroms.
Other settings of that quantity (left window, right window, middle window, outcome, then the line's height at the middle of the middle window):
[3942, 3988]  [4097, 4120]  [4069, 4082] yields -1.87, 35.2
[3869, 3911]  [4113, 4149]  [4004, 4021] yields -2.81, 38.1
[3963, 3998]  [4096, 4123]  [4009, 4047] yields -2.92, 38.6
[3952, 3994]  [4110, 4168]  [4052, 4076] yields -2.06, 39.8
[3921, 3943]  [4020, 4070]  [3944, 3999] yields -3.66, 38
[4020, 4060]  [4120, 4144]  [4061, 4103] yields 2.48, 40.3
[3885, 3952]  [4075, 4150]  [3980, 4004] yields -4.01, 37.1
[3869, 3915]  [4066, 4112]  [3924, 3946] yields 0.88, 37.4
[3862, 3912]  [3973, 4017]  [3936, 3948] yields 1.07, 41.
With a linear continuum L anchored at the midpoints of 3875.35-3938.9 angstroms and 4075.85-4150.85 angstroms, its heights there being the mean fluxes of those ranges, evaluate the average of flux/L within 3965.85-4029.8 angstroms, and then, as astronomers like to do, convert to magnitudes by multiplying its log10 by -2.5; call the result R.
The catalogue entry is -0.15 mag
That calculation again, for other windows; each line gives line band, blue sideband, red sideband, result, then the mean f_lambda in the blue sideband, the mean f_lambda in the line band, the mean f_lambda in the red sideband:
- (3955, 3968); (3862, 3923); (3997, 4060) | 0.091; 39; 37.4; 42.3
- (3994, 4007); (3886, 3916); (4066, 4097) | -0.130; 36.6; 42.5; 38.6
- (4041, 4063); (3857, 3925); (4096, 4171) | -0.110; 39.2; 42.3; 37.7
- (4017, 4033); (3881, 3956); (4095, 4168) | -0.073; 37.1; 39.9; 37.6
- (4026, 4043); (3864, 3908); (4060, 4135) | -0.101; 37.5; 41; 37.2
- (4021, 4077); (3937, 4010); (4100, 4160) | -0.063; 40.8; 41.7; 37.9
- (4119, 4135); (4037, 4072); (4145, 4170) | 0.078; 42.6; 38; 40.1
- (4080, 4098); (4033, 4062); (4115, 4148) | 0.135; 42.4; 36.1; 39.3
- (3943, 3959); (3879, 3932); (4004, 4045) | -0.022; 36.8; 39.7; 42.2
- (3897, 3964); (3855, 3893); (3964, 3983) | 0.045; 39.4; 38.6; 40.9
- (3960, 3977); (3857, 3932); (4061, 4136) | 0.032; 38.8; 37.1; 37.2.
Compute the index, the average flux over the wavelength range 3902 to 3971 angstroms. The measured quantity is 38.6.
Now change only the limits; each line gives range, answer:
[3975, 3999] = 43.7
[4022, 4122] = 38.7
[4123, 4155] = 40.3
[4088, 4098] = 35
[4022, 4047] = 40.5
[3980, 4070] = 42.6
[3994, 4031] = 42.3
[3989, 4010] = 42.4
